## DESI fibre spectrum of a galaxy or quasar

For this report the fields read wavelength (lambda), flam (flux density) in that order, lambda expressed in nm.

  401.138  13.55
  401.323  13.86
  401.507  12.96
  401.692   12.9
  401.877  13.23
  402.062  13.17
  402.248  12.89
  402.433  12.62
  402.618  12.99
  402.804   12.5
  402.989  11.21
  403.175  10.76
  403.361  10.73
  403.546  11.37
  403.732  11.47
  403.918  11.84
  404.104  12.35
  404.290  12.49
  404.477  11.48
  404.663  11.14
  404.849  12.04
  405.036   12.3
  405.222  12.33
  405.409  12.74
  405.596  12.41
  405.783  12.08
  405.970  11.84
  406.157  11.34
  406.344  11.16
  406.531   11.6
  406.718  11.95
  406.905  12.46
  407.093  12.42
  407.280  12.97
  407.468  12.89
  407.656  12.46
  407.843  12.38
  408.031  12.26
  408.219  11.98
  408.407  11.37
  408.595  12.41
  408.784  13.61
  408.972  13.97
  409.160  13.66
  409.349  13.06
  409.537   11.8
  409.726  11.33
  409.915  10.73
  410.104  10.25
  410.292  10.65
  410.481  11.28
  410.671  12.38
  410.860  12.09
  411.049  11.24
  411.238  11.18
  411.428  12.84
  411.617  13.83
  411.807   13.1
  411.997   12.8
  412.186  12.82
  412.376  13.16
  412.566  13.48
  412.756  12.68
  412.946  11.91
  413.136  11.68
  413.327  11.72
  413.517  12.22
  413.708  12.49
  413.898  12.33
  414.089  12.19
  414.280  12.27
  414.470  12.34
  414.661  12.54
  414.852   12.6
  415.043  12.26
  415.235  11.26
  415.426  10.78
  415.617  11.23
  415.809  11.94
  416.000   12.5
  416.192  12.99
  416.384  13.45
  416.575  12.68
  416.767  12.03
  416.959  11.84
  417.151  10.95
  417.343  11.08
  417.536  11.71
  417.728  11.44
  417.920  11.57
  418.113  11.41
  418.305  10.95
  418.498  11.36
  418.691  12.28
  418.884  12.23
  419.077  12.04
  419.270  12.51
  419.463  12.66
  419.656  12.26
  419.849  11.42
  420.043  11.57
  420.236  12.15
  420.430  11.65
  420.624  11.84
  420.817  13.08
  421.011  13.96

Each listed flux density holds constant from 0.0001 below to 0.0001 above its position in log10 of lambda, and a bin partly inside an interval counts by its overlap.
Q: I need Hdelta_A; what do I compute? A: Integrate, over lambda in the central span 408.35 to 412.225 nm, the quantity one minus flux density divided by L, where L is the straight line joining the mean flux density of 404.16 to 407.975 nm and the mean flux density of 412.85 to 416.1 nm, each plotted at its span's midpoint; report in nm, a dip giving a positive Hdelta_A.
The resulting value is -0.04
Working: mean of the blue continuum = 12.1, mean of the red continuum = 12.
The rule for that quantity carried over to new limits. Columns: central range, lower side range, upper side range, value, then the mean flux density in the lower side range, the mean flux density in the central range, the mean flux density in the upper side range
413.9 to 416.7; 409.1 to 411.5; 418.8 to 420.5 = -0.078 nm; 11.7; 12.2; 12.1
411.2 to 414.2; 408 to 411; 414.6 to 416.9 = -0.110 nm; 12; 12.5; 12.2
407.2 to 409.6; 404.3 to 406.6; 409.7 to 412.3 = -0.157 nm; 11.9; 12.7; 11.9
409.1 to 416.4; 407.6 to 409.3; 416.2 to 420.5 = 0.109 nm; 12.7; 12.2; 11.9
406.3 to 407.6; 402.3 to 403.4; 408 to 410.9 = -0.029 nm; 11.9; 12.3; 12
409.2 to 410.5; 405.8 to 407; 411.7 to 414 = 0.082 nm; 11.8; 11.4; 12.5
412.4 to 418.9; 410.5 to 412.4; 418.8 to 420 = 0.151 nm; 12.5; 12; 12.2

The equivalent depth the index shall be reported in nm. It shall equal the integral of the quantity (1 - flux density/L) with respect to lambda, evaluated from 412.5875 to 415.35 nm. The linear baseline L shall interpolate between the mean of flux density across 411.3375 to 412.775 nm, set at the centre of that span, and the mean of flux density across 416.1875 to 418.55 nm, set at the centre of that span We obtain 0.09 nm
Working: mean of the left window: 13.1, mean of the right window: 11.8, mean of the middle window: 12.2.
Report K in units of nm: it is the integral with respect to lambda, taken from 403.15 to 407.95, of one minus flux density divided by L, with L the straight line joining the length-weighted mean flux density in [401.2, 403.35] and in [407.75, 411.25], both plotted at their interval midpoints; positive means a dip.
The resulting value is 0.130 nm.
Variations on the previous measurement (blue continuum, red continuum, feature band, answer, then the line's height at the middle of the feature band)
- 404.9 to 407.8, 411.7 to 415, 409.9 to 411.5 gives 0.12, 12.4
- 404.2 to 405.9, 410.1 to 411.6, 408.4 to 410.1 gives -0.08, 11.8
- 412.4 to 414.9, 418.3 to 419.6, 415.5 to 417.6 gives 0.03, 12.2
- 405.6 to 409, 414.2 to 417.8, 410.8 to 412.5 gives -0.06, 12.1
